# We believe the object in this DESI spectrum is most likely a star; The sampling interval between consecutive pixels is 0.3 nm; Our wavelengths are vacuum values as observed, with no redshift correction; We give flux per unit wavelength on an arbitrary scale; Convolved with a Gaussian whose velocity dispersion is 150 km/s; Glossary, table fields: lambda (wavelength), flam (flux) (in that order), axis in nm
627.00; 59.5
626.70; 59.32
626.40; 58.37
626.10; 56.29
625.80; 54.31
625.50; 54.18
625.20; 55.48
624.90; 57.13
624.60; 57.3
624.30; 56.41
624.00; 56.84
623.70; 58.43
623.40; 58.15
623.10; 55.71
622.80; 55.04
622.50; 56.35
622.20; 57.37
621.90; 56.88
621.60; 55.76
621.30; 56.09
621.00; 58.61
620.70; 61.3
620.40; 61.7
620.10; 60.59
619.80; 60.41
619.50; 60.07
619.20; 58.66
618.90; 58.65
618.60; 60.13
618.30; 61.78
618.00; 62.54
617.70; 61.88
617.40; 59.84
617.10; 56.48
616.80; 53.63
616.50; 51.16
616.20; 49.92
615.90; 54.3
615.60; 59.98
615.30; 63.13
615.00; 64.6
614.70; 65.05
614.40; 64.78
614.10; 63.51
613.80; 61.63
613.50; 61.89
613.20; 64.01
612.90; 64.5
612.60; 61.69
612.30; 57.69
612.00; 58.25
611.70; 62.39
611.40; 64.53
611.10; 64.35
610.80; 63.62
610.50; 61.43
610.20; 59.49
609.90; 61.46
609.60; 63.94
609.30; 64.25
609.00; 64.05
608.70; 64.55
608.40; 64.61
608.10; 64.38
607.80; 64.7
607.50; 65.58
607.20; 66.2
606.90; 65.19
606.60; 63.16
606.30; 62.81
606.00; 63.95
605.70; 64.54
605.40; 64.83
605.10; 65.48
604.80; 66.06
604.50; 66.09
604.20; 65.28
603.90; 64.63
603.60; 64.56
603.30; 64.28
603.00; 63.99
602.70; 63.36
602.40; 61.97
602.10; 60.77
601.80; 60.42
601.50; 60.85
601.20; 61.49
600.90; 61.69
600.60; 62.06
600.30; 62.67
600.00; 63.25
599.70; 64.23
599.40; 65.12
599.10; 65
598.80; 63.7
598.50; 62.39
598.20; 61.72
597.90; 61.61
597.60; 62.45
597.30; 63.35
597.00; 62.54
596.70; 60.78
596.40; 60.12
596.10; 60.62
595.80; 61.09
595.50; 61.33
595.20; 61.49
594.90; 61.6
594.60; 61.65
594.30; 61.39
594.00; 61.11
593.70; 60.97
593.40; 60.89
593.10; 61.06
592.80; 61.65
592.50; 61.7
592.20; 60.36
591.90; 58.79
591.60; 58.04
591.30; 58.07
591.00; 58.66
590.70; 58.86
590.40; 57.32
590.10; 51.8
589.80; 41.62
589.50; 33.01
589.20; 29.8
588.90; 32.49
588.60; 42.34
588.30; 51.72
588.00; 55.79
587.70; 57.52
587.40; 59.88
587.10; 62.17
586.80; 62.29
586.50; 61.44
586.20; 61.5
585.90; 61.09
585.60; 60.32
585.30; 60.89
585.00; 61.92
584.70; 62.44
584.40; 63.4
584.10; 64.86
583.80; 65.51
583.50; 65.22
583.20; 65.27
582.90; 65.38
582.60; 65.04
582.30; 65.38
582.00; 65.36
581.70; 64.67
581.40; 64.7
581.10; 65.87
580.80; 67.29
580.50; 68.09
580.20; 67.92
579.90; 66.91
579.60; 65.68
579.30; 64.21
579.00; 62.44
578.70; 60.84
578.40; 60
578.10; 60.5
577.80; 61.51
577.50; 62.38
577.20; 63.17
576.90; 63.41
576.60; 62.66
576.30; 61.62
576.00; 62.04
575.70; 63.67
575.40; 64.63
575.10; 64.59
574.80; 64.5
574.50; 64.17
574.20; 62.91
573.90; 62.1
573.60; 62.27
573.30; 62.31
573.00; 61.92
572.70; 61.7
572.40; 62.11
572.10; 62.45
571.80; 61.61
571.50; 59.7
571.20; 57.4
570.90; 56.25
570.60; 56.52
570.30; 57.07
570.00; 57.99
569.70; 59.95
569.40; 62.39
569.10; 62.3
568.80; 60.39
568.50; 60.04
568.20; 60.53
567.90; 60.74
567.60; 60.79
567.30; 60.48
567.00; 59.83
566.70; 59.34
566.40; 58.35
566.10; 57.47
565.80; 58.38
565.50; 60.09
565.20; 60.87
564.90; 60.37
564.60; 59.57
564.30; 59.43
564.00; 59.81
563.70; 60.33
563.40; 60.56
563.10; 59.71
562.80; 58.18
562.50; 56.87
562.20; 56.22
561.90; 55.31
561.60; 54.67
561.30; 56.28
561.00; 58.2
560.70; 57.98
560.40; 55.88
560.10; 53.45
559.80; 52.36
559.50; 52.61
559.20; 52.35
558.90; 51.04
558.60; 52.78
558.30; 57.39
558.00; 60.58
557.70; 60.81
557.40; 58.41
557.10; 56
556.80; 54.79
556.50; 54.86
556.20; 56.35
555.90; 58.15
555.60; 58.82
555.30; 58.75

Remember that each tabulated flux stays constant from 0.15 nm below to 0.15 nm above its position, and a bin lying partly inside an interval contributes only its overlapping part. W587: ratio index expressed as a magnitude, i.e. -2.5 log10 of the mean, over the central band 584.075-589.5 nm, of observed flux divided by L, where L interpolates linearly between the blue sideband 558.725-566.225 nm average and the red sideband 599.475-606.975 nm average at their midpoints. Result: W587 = 0.10 mag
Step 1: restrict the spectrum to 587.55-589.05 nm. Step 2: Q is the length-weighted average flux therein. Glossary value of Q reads 48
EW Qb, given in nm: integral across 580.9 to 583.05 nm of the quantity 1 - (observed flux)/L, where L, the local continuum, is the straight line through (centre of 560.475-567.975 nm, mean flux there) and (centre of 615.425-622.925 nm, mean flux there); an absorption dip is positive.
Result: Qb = -0.248 nm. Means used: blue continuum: 58.7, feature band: 65.2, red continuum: 58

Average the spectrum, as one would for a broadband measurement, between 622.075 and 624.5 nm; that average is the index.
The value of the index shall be 56.8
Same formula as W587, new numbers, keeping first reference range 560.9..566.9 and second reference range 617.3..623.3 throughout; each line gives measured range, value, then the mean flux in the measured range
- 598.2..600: -0.09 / 63.8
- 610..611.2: -0.06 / 62.1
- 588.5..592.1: 0.20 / 48.7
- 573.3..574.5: -0.07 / 62.6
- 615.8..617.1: 0.12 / 52.7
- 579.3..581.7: -0.13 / 66.4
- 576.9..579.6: -0.06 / 62.2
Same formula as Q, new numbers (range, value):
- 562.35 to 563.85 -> 59.1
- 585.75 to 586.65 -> 61.3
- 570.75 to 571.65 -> 57.8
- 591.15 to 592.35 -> 58.8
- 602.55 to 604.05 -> 64.2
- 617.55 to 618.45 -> 62.1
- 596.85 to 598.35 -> 62.3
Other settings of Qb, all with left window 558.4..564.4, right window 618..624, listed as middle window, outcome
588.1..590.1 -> 0.61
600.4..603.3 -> -0.21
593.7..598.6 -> -0.34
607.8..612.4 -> -0.36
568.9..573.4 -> -0.28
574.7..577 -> -0.27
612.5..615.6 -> -0.27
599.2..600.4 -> -0.13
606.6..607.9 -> -0.16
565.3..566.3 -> -0.04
